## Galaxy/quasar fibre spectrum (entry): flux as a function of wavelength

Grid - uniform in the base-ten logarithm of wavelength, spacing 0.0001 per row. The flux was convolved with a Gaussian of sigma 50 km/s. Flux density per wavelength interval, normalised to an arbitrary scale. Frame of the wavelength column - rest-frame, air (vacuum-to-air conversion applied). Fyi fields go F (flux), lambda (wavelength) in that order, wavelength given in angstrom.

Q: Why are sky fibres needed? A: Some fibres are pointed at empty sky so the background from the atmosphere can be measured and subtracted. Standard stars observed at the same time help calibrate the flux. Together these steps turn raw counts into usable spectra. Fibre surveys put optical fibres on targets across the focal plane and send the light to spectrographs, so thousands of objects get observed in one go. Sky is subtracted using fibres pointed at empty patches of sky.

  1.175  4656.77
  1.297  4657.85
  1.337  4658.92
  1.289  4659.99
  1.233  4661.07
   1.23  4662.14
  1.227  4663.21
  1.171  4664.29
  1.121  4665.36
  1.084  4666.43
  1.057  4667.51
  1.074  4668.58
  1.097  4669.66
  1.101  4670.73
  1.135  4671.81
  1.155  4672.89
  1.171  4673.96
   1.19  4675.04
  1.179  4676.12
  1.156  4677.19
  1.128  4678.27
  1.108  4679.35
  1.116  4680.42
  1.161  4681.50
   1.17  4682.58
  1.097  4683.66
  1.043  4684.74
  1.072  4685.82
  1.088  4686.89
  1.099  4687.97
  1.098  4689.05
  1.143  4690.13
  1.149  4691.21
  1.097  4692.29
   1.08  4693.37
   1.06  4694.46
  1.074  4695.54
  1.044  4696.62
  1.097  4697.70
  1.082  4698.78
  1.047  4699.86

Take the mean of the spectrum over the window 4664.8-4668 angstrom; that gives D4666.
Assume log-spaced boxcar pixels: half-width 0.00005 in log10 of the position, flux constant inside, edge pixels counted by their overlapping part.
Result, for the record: 1.09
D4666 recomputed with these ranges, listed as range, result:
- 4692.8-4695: 1.07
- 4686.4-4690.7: 1.11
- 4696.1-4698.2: 1.07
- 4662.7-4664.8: 1.2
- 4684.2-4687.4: 1.07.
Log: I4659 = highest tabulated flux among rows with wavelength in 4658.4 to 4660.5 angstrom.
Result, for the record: 1.337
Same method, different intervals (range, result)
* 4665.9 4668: 1.084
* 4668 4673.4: 1.155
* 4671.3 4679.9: 1.19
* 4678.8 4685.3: 1.17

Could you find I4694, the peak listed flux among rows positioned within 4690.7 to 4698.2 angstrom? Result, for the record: 1.149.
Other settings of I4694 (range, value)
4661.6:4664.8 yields 1.23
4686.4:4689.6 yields 1.099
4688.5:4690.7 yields 1.143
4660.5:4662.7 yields 1.233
